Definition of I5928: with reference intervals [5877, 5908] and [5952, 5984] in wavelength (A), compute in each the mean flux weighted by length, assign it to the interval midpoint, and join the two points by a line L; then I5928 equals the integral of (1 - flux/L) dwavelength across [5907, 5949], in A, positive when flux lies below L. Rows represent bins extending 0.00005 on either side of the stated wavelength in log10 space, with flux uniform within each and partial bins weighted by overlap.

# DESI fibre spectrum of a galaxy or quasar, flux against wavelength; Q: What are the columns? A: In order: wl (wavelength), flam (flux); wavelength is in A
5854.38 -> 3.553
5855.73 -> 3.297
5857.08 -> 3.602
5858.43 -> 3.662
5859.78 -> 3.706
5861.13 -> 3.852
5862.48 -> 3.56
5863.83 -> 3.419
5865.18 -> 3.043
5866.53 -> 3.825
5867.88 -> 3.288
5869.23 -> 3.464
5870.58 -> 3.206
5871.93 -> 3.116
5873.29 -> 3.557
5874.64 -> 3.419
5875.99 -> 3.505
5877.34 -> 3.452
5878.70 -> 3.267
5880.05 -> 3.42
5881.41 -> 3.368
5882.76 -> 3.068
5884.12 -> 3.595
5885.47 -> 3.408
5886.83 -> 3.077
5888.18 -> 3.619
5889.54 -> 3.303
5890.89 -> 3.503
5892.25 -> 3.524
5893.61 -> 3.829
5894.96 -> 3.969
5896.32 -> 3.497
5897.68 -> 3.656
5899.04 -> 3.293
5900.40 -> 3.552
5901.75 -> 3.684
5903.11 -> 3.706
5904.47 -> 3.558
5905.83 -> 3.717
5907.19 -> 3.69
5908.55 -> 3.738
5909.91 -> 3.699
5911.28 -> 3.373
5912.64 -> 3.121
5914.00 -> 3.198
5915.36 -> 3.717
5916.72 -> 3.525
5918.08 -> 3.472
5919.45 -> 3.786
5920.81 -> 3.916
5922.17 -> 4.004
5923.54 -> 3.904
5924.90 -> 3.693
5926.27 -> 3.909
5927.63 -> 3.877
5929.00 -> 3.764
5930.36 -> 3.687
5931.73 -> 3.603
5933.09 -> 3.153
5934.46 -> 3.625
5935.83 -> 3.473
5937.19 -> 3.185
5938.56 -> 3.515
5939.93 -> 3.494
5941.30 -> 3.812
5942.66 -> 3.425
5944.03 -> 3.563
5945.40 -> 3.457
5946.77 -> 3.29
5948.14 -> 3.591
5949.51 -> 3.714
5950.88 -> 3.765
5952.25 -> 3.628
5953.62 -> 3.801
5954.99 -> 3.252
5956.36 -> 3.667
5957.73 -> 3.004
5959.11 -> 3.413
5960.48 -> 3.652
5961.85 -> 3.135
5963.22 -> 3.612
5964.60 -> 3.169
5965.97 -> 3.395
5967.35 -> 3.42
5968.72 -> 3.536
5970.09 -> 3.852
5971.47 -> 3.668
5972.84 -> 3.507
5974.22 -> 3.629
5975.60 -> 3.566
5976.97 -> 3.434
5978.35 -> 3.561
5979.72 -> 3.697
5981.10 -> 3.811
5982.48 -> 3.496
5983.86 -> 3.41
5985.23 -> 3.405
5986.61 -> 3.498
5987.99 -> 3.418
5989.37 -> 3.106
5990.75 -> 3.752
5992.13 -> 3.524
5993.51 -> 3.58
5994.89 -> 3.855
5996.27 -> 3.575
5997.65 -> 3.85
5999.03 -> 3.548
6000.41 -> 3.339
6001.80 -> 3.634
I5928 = -0.9 A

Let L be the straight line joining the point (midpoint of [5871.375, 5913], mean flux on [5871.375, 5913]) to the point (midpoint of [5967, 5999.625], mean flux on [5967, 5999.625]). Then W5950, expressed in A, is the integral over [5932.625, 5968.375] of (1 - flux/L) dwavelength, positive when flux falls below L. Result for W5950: 0.7 A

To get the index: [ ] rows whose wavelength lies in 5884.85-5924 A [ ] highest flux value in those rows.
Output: 4.004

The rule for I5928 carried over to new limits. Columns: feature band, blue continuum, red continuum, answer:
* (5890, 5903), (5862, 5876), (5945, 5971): -0.7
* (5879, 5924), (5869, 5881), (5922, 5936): -0.3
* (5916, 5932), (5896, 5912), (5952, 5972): -0.9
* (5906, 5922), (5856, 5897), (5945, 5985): -0.4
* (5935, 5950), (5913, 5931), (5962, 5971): 0.4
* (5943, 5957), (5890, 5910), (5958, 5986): -0.1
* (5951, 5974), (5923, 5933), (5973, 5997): 0.8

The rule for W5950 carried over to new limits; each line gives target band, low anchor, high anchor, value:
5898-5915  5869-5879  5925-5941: -0.2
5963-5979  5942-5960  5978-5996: 0.0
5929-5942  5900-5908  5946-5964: 0.2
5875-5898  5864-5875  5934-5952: -0.4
